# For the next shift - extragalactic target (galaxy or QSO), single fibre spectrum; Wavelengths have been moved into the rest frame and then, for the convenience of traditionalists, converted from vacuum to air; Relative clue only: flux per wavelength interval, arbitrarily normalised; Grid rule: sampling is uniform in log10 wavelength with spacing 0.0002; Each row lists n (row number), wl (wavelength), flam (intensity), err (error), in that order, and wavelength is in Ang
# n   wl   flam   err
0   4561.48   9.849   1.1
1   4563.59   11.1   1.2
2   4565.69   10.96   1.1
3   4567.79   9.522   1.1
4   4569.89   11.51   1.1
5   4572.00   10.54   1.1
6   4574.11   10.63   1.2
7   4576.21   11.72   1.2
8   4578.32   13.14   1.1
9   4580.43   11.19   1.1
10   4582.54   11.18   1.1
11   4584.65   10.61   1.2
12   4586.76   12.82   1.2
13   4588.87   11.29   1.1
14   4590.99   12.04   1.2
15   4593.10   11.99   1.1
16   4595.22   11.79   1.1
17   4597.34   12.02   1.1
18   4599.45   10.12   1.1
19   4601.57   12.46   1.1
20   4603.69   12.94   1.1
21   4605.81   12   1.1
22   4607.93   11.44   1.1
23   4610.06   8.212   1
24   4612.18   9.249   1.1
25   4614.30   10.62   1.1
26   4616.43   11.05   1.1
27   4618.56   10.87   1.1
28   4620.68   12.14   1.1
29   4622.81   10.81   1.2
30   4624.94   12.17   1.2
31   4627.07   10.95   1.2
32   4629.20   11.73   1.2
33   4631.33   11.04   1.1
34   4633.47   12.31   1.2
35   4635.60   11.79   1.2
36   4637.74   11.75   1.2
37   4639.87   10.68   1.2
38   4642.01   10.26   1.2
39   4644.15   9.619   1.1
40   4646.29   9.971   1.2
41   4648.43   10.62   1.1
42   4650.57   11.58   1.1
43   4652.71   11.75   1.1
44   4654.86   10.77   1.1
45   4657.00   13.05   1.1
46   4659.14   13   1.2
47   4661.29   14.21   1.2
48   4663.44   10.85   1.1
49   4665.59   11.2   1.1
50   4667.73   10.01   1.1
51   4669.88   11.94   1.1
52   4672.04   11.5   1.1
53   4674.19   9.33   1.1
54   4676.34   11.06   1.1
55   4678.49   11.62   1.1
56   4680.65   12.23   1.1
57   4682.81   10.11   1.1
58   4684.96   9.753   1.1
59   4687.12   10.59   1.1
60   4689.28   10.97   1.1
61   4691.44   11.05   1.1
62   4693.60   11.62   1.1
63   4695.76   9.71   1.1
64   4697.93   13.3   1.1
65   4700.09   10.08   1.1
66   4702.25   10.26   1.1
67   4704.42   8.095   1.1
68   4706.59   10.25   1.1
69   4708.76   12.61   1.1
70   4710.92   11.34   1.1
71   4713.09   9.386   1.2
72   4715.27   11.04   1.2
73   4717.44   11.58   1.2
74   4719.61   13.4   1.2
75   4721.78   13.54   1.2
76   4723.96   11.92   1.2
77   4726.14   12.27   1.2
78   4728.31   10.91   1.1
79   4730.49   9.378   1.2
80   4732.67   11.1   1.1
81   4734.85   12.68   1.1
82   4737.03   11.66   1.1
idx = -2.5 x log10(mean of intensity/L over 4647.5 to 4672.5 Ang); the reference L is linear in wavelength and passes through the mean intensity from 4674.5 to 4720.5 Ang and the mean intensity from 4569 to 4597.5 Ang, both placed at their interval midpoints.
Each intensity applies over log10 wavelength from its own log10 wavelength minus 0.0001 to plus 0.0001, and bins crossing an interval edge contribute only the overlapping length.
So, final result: -0.05 mag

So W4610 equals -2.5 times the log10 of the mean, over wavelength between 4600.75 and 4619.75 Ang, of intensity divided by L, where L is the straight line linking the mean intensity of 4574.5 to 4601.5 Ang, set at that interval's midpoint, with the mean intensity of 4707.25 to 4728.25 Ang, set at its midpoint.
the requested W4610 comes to 0.07 mag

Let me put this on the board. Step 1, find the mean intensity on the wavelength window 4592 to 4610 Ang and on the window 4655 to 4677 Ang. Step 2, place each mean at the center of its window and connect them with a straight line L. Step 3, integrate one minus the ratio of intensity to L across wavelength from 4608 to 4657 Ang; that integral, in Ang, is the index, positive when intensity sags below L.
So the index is 2.8 Ang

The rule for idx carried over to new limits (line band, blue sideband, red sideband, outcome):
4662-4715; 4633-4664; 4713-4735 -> 0.07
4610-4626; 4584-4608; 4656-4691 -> 0.09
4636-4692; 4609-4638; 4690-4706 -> -0.03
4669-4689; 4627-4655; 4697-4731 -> 0.03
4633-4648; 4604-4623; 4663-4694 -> 0.00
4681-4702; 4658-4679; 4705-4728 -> 0.07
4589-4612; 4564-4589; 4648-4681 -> -0.01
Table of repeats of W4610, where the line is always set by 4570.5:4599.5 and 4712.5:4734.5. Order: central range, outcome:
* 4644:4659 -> 0.027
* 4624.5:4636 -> -0.008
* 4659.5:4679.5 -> 0.017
